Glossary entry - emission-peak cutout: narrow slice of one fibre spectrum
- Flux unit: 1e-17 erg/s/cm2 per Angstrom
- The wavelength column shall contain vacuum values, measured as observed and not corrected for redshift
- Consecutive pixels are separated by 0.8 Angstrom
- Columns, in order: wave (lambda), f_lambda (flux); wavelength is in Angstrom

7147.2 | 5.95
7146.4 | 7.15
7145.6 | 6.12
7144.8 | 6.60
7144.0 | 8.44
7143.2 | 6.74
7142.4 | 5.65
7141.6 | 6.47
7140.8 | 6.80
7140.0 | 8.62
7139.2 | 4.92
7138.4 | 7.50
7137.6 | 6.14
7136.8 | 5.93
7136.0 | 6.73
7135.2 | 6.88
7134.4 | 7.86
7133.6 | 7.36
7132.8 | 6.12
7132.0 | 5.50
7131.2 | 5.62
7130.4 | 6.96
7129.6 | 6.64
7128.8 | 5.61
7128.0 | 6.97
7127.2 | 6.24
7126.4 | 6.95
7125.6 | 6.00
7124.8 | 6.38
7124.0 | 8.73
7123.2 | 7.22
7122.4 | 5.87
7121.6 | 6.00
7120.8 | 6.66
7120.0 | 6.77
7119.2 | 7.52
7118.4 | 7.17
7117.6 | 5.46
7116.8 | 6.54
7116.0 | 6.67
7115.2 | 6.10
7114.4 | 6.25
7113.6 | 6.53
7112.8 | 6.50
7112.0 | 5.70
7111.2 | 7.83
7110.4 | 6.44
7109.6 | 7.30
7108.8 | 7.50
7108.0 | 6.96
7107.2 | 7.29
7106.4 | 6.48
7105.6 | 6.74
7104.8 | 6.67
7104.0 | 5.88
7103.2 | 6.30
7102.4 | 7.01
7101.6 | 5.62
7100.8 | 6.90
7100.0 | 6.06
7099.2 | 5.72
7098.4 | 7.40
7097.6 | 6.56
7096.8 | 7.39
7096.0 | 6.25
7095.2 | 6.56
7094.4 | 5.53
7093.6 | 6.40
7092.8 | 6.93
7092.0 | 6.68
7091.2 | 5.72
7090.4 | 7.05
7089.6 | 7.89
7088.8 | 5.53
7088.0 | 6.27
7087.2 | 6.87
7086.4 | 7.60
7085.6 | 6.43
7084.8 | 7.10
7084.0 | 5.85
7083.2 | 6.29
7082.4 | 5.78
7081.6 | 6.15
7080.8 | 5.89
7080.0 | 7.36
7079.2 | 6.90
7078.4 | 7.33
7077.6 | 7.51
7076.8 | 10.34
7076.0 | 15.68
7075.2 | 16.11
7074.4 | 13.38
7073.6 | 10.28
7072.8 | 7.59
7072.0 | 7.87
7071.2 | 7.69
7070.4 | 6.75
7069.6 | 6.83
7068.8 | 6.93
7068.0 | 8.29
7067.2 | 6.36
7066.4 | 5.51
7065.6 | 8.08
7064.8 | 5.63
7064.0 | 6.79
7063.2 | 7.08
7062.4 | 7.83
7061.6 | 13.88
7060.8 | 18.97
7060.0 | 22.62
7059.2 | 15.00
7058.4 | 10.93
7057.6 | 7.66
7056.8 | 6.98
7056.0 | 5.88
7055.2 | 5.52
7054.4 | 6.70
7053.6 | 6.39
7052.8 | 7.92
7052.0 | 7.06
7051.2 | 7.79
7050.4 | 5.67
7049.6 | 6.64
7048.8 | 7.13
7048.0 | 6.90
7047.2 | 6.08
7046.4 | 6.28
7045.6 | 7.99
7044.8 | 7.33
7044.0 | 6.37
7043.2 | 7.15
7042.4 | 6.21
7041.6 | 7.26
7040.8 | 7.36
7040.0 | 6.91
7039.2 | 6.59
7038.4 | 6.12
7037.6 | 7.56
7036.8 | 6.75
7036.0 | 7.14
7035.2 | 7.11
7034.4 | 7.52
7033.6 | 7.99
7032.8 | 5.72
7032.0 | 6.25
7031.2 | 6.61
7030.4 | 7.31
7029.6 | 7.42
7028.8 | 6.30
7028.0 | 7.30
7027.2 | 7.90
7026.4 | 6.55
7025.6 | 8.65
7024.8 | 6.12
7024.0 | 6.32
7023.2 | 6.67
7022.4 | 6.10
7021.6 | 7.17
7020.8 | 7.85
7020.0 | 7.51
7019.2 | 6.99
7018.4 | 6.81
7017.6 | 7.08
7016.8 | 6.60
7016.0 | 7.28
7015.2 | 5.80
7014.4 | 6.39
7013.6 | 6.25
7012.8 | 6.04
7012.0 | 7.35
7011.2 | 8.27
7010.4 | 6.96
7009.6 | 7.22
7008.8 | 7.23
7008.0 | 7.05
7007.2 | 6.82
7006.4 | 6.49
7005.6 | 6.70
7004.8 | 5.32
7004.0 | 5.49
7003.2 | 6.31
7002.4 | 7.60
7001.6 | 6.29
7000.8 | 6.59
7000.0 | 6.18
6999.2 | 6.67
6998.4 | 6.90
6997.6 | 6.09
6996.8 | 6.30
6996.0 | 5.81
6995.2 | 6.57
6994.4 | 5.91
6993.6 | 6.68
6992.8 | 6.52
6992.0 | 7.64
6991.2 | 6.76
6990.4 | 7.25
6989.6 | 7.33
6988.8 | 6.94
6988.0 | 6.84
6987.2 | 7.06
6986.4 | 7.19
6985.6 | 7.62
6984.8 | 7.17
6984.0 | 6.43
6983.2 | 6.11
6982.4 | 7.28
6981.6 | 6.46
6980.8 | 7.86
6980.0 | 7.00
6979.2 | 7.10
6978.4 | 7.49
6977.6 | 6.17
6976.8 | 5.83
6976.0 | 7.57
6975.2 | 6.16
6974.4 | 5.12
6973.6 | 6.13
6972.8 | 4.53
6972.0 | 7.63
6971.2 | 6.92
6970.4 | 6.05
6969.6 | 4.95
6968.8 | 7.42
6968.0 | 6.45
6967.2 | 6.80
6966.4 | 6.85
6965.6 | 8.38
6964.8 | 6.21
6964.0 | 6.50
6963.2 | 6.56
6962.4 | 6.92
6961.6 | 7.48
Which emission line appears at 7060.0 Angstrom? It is [S II]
